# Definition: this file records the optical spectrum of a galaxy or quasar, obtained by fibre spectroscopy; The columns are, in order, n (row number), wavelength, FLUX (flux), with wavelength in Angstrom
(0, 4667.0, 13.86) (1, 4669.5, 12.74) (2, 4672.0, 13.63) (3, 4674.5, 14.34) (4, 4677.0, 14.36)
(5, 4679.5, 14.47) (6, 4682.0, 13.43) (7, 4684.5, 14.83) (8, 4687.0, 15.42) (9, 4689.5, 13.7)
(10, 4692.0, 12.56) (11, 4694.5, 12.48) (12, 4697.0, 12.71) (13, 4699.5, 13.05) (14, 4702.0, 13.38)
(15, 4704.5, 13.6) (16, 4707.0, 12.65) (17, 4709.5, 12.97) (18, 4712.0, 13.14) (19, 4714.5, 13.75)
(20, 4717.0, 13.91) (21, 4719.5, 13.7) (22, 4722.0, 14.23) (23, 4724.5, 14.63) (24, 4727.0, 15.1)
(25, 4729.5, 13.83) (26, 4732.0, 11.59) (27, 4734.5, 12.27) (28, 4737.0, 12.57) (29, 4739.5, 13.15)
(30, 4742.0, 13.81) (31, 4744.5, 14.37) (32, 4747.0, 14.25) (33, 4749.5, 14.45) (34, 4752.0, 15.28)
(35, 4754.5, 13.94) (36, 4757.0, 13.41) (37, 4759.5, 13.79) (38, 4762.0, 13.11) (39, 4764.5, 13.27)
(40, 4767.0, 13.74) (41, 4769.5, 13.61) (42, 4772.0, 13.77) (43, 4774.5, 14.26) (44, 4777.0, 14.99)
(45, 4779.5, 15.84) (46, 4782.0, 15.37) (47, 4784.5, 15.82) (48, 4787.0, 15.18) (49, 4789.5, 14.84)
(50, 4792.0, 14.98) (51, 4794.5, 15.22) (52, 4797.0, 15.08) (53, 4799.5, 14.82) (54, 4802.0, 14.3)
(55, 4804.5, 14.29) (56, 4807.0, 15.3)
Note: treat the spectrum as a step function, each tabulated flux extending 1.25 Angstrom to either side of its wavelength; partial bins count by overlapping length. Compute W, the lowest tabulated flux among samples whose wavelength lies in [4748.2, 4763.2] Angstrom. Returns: 13.11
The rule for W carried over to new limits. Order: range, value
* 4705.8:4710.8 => 12.65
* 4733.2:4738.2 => 12.27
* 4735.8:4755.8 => 12.57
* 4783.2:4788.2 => 15.18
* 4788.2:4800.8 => 14.82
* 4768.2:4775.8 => 13.61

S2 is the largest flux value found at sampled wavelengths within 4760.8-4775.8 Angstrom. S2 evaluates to 14.26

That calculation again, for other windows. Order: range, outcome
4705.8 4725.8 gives 14.63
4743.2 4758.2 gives 15.28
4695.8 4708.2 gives 13.6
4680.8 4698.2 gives 15.42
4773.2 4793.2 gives 15.84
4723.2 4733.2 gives 15.1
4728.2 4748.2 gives 14.37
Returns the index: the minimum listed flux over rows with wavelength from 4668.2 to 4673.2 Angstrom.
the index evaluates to 12.74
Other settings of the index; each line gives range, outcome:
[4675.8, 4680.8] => 14.36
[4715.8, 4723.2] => 13.7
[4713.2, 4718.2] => 13.75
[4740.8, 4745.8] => 13.81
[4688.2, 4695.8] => 12.48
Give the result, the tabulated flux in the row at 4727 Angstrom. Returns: 15.1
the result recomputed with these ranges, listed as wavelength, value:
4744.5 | 14.37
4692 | 12.56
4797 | 15.08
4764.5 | 13.27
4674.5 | 14.34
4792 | 14.98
